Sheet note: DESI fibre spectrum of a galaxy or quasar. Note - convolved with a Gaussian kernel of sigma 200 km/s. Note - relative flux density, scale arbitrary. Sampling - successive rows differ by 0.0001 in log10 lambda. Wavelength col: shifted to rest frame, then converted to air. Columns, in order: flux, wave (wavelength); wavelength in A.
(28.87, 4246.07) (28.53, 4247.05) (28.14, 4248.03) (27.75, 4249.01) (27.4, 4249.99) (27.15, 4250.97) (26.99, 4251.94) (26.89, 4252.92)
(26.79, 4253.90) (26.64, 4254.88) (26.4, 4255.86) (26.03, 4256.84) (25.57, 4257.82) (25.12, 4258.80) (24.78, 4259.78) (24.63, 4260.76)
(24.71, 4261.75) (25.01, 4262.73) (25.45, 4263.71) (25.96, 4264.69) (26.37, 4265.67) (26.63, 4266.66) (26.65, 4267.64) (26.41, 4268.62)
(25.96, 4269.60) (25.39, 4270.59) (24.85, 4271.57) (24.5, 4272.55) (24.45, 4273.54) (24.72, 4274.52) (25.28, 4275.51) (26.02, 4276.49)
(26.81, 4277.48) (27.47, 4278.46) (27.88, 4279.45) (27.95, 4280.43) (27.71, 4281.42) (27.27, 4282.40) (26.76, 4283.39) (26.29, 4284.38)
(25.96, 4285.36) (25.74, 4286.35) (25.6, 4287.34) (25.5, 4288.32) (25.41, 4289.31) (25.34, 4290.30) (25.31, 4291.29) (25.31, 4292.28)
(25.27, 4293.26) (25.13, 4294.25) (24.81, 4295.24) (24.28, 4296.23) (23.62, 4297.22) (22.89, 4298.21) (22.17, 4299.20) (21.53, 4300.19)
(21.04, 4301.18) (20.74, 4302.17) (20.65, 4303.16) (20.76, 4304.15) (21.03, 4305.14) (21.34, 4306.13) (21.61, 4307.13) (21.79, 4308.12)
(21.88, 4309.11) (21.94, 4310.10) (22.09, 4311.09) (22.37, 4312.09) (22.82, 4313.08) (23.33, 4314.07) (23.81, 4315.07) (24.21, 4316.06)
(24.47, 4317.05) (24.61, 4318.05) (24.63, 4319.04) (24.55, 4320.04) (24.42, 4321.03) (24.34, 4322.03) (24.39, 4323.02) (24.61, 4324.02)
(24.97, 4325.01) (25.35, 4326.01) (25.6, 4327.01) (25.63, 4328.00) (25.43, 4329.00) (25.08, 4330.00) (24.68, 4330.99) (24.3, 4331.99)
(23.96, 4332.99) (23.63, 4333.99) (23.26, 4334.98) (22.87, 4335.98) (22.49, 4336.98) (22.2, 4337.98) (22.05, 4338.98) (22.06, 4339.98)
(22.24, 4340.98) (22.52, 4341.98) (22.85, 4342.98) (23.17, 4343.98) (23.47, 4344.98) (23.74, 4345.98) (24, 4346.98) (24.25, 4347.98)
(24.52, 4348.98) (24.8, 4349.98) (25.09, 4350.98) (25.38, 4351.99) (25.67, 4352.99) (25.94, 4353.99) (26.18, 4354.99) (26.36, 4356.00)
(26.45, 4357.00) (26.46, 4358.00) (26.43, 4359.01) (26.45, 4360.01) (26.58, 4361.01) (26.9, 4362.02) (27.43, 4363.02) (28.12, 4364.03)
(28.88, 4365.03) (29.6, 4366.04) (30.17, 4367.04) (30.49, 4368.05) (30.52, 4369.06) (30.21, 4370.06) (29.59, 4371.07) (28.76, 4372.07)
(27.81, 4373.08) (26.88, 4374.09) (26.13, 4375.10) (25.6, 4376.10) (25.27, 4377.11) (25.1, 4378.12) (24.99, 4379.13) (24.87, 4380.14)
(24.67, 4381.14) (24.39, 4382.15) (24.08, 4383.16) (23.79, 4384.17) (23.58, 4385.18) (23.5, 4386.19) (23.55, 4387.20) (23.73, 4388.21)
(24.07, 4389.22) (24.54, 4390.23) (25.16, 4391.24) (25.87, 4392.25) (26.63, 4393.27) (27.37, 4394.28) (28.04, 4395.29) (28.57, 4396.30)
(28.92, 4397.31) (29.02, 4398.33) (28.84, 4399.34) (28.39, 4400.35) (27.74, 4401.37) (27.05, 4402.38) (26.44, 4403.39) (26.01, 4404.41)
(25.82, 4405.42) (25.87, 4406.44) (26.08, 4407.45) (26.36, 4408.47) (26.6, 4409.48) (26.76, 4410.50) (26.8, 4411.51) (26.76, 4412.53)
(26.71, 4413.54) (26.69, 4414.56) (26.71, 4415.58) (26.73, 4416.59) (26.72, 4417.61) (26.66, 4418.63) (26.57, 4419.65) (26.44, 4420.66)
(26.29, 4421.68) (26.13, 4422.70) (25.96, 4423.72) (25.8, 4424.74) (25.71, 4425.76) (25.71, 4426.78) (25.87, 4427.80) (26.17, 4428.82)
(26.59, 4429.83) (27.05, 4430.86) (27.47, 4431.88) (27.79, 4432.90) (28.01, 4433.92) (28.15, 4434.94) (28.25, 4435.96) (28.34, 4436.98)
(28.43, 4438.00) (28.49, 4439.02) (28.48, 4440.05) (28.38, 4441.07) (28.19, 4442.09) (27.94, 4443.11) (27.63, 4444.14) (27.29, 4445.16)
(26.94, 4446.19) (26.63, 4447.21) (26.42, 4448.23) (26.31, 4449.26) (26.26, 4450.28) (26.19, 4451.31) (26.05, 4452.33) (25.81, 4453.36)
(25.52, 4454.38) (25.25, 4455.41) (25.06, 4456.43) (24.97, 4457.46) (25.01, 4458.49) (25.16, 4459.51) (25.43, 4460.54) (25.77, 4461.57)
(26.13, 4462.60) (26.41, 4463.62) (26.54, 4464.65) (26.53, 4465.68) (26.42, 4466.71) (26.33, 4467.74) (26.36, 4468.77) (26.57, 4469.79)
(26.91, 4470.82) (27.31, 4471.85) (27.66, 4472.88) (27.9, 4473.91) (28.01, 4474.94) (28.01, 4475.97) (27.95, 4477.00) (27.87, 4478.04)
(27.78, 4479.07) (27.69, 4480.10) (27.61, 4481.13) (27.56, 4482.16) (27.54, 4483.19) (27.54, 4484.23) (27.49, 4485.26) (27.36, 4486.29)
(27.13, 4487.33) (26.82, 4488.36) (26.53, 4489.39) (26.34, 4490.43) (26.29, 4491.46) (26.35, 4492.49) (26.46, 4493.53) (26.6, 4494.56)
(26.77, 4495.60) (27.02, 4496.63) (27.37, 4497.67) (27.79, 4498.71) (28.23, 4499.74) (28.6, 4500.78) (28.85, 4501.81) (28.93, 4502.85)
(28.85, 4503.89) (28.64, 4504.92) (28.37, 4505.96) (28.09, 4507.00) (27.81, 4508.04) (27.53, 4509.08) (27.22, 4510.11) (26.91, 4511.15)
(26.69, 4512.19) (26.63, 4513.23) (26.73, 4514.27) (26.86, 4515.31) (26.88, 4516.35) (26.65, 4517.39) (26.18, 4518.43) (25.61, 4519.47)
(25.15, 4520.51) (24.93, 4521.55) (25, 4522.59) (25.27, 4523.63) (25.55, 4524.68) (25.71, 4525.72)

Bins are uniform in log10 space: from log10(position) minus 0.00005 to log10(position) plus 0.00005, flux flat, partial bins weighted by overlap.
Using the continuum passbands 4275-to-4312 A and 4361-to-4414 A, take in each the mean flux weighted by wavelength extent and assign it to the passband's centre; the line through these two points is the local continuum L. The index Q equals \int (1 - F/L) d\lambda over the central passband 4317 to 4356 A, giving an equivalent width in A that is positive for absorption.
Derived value 1.8 A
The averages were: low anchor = 24.2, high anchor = 26.7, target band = 24.2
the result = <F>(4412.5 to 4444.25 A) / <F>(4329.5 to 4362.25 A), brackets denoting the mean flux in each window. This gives 1.11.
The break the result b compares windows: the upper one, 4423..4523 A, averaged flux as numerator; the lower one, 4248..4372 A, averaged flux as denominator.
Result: 1.07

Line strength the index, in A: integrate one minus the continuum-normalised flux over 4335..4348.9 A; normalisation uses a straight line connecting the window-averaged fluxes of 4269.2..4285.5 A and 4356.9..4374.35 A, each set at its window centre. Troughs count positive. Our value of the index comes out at 2.4 A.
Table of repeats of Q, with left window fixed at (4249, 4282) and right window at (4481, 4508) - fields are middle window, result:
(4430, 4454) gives -0.18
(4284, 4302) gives 1.27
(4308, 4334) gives 2.34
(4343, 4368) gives 0.52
